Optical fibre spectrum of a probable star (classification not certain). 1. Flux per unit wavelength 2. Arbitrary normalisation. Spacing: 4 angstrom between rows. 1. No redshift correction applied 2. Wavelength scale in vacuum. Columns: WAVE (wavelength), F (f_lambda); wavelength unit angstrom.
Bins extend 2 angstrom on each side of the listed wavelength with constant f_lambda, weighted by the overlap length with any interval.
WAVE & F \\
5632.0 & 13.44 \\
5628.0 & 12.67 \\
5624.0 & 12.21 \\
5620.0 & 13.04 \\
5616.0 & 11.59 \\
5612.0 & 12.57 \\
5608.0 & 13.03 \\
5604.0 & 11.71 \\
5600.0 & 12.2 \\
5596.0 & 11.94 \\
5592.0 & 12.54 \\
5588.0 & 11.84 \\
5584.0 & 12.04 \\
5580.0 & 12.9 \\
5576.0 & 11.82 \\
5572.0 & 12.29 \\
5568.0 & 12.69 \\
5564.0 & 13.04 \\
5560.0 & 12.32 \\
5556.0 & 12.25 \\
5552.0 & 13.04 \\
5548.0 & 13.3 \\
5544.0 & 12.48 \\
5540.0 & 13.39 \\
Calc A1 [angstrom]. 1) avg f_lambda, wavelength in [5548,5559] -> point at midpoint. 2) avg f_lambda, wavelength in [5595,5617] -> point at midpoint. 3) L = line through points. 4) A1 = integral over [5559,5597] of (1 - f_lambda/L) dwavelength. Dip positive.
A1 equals 0.4 angstrom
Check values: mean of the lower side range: 12.7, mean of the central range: 12.4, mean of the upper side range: 12.2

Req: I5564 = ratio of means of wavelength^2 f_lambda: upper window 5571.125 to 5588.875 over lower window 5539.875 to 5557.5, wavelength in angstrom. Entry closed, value 1.0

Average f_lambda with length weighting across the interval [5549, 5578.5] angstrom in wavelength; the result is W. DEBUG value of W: 12.5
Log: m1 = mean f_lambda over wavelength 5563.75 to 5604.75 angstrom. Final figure 12.3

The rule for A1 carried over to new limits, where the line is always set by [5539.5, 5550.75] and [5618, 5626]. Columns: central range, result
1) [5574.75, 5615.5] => 1.7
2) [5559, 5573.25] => 0.3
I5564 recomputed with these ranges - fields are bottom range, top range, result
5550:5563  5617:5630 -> 1.02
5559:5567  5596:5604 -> 0.96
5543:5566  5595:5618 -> 0.97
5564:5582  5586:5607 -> 0.98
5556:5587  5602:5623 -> 1.01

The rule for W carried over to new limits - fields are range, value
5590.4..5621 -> 12.3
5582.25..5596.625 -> 12.1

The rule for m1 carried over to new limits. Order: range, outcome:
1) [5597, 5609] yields 12.2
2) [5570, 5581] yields 12.3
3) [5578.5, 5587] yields 12.4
